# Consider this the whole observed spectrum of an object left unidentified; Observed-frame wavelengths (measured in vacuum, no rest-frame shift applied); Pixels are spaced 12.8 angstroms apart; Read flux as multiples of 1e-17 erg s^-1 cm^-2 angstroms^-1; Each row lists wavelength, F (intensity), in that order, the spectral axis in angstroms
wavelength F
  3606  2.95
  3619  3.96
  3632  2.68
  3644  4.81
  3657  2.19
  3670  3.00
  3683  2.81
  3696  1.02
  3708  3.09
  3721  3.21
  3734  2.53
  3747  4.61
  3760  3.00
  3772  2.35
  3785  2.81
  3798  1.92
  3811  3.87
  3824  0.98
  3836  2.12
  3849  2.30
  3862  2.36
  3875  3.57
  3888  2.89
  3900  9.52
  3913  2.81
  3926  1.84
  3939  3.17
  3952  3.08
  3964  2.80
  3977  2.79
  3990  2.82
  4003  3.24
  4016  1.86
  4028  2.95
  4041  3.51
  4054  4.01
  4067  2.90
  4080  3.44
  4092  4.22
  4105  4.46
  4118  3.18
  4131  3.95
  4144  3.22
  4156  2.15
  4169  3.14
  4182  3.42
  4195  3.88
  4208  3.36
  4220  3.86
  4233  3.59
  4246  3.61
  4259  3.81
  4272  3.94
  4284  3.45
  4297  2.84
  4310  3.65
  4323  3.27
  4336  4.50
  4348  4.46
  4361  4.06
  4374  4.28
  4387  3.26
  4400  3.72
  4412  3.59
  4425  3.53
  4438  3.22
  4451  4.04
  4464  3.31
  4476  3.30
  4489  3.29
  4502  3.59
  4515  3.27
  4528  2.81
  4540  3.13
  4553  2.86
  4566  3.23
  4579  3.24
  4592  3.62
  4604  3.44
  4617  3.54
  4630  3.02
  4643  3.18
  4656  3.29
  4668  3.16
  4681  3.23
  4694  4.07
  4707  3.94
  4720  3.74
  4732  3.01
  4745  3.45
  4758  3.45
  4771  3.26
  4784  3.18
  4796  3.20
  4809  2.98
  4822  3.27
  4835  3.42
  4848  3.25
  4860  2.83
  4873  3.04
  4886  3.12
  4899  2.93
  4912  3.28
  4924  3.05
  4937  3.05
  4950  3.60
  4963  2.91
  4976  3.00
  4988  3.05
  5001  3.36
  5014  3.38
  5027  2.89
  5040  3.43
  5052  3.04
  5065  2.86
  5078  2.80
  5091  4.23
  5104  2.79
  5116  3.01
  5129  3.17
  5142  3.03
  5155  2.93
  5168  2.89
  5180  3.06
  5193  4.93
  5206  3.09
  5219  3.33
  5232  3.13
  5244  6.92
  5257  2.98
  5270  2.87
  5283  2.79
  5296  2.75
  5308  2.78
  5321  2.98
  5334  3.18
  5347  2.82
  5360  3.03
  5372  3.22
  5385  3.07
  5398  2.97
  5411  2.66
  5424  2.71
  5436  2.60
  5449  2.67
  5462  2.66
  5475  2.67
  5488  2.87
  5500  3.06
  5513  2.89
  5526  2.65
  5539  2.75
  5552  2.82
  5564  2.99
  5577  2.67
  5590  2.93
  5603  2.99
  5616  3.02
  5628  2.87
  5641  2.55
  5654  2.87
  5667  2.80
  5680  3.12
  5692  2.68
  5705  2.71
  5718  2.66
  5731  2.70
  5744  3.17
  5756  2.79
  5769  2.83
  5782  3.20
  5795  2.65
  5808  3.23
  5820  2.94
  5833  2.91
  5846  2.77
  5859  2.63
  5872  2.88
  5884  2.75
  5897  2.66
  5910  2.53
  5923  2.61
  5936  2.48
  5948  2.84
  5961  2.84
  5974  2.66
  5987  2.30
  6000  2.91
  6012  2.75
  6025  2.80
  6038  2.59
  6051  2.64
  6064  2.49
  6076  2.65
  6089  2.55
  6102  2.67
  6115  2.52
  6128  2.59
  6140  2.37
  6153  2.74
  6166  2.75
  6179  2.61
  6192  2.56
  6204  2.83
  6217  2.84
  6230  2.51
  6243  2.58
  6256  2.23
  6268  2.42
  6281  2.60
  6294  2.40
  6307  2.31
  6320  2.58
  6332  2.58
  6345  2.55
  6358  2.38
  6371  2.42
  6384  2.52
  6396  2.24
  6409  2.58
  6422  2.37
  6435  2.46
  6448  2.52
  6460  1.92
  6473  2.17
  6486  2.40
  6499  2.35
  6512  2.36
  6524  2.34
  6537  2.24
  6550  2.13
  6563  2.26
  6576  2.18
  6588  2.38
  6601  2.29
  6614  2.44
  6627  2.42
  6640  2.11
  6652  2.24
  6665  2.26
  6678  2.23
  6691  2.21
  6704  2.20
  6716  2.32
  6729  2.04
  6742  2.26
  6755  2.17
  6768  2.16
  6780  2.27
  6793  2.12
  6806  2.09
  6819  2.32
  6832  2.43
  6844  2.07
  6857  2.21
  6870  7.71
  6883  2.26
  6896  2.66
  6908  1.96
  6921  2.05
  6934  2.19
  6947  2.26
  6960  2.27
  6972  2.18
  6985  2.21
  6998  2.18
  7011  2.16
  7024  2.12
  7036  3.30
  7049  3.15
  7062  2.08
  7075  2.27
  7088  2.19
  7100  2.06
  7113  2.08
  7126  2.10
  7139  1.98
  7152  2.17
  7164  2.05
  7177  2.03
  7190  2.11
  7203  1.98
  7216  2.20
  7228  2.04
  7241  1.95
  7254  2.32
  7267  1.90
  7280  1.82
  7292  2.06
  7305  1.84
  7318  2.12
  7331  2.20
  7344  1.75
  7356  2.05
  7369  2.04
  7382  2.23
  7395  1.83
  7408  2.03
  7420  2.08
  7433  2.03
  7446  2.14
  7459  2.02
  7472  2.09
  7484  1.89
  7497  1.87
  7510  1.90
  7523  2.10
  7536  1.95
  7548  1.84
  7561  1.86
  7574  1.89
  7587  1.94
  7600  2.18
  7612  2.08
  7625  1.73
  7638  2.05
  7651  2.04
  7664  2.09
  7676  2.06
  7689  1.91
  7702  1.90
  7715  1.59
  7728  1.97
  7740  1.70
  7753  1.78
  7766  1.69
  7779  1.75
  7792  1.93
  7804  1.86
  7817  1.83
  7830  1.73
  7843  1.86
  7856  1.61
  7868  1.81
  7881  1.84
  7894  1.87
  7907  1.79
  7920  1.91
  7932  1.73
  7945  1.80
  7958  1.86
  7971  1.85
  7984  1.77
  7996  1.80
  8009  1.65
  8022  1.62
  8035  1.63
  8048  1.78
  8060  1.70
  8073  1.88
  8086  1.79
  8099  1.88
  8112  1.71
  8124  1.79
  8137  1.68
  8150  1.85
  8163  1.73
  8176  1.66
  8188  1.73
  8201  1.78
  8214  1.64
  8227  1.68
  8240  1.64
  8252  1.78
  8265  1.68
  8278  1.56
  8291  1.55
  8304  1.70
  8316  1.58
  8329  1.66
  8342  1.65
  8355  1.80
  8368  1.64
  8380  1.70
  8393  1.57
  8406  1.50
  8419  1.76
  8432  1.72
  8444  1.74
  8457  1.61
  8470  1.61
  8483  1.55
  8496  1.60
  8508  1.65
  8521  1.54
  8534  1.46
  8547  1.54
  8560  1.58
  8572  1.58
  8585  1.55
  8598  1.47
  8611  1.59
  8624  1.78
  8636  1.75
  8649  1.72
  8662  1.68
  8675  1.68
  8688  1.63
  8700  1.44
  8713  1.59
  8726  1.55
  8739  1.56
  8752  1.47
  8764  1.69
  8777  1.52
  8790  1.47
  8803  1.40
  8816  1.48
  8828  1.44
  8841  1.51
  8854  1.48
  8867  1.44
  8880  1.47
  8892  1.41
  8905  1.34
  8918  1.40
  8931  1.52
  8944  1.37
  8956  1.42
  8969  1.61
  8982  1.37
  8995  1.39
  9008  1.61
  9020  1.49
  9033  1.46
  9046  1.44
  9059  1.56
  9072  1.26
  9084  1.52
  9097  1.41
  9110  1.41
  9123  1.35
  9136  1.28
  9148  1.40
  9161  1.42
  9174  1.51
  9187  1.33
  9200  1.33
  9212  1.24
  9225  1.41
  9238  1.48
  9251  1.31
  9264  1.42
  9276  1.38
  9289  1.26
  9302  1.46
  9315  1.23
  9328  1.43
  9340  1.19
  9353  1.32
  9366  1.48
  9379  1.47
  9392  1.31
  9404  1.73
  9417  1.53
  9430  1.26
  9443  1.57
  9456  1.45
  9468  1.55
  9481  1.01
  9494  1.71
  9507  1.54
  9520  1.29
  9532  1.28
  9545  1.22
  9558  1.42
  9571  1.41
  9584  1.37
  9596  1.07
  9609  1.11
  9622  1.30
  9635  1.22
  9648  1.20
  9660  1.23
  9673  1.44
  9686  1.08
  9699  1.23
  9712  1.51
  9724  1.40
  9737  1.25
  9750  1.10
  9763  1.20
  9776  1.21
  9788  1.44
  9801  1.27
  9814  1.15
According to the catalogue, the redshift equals 0.047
